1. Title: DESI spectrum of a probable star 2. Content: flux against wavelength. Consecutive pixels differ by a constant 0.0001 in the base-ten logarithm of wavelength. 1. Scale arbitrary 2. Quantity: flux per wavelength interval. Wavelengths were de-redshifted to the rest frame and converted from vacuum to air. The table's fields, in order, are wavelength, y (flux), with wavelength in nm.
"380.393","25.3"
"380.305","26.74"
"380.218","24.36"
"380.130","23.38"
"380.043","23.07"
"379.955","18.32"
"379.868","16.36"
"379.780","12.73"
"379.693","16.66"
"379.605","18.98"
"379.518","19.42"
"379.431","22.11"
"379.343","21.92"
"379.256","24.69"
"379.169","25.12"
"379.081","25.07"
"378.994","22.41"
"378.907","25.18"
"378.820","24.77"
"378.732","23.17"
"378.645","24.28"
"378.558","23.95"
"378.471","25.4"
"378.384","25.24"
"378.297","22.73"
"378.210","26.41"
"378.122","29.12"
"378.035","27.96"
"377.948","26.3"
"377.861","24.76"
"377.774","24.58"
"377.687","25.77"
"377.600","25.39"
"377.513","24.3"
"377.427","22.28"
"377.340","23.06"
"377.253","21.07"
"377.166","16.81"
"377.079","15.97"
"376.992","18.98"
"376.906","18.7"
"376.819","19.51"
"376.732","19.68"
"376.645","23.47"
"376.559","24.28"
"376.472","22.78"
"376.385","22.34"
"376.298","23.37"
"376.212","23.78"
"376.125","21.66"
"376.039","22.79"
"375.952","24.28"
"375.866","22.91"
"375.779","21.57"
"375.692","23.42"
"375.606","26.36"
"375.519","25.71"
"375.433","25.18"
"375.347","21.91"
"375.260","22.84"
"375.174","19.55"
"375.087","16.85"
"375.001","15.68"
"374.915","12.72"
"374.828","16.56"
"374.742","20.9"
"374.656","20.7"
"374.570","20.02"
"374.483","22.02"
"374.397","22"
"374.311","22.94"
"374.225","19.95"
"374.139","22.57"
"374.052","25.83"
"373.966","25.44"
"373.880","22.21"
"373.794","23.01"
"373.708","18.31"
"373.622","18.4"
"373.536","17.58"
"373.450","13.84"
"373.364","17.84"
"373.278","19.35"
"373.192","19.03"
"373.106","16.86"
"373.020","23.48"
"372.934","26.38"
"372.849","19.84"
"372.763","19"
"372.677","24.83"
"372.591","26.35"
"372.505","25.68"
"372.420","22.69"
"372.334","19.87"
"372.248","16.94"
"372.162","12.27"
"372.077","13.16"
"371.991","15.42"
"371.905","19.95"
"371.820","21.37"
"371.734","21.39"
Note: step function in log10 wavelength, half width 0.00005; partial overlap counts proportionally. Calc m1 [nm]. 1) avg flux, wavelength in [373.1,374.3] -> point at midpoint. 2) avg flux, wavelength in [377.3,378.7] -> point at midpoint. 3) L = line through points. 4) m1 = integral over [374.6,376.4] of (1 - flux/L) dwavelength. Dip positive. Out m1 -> 0.07 nm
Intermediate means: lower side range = 20.2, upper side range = 25.1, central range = 21.5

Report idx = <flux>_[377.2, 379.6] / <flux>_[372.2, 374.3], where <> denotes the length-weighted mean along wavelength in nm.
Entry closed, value 1.15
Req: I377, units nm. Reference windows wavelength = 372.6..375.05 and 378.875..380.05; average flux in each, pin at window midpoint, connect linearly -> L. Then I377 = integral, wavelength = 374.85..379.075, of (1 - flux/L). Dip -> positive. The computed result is -0.444 nm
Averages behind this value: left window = 20.3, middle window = 22.7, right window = 20.7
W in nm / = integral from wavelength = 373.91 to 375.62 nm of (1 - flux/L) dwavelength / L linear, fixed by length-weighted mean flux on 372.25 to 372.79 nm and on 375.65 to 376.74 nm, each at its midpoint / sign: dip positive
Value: 0.12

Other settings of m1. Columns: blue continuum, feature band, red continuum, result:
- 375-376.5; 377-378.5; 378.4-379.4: -0.01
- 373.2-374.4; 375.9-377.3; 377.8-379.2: 0.12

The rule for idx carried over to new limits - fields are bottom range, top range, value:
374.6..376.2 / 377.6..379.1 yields 1.18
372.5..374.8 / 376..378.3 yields 1.08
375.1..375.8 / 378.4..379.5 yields 1.04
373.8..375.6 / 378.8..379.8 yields 1.02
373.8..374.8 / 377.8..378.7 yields 1.15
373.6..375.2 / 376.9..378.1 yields 1.12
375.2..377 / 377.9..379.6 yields 1.07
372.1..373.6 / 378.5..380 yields 1.08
